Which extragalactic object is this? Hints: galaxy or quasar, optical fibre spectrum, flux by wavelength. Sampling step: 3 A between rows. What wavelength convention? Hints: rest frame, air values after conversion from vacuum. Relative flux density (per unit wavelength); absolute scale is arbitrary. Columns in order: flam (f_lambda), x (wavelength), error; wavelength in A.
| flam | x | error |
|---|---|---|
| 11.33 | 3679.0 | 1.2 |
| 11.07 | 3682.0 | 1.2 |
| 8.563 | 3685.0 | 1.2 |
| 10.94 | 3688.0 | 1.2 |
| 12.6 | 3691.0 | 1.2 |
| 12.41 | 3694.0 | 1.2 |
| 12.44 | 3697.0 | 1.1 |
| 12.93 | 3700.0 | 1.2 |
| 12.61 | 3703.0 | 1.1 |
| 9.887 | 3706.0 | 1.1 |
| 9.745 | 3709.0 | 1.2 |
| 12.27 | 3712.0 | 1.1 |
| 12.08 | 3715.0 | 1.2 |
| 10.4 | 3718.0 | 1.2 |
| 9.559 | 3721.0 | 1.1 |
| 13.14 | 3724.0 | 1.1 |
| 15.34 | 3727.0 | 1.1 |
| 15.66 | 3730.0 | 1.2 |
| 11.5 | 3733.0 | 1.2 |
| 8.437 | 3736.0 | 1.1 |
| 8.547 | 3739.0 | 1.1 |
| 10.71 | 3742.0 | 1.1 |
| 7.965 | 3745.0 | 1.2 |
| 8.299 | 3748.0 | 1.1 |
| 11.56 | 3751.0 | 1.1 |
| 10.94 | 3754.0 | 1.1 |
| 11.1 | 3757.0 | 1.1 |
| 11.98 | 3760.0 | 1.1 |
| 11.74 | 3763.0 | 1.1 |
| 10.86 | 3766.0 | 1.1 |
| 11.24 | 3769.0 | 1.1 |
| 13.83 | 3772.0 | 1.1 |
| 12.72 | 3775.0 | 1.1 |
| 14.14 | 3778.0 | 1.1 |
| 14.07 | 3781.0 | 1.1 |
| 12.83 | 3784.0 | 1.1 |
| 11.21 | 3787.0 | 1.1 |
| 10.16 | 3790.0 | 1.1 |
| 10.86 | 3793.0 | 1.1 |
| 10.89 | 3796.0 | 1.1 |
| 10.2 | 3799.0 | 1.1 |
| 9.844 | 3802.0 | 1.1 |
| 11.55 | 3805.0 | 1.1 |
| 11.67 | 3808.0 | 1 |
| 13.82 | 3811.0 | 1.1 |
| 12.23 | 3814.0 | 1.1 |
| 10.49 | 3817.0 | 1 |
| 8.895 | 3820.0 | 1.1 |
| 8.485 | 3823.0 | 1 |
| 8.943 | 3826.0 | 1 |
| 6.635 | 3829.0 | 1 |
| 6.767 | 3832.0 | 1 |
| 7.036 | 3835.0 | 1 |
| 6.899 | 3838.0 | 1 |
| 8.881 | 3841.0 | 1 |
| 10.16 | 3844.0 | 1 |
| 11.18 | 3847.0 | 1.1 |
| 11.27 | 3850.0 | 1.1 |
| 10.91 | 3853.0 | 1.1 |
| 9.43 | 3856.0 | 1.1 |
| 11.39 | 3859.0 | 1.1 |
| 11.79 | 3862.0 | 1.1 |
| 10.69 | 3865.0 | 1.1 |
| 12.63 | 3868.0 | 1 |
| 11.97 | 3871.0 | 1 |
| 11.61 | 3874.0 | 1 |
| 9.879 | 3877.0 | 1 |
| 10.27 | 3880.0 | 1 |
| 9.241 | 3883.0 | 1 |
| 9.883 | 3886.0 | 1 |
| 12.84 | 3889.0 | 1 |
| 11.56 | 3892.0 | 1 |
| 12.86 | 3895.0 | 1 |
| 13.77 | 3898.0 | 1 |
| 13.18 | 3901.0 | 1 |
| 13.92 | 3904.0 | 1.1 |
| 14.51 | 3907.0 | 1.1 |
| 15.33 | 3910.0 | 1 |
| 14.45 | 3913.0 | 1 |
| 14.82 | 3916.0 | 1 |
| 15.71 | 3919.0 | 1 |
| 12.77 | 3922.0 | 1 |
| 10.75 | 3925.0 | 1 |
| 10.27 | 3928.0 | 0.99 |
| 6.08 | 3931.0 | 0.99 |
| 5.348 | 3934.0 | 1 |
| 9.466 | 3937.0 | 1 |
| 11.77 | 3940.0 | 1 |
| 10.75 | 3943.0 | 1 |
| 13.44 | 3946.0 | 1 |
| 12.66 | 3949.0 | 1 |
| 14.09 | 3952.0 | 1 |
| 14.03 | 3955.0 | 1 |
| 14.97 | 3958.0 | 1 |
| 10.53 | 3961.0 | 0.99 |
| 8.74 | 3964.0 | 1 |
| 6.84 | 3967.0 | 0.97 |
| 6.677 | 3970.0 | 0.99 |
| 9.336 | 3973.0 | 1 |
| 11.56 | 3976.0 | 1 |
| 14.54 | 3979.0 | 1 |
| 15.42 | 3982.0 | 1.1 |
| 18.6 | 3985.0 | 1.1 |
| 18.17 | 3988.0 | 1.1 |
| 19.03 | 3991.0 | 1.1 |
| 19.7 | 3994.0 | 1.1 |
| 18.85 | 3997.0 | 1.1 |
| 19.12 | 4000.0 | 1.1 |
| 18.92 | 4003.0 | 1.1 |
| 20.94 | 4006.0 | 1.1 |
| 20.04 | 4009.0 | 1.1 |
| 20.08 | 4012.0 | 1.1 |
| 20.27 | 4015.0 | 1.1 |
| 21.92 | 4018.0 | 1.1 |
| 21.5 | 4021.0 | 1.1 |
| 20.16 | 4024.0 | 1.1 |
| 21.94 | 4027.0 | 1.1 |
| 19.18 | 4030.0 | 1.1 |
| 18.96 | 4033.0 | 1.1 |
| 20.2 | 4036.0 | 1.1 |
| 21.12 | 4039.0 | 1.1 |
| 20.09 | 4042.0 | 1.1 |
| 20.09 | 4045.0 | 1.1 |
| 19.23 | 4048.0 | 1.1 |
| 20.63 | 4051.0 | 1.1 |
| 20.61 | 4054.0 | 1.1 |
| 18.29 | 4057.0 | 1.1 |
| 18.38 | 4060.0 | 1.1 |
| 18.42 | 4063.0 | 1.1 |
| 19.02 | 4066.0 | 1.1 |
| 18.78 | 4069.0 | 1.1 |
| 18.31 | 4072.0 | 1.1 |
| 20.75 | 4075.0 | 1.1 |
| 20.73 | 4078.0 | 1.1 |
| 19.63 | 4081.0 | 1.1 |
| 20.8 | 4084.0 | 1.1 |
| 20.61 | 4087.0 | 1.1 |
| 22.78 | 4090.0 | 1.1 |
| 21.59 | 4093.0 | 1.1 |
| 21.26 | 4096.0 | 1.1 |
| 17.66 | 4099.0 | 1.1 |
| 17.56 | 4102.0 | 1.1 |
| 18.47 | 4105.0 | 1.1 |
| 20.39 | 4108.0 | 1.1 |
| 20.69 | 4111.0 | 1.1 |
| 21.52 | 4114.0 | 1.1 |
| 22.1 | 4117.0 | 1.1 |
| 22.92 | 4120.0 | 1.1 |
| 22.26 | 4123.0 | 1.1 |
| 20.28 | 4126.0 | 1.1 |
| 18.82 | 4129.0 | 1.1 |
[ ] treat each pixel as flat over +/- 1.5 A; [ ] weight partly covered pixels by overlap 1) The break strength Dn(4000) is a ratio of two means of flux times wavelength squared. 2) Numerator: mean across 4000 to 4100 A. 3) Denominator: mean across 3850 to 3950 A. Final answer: 1.85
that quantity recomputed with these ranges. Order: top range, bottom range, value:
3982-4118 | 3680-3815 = 2.02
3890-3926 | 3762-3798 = 1.22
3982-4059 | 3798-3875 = 2.13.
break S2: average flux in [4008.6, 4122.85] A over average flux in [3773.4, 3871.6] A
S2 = 1.9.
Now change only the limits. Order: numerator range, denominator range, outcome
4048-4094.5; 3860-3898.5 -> 1.75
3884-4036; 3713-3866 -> 1.35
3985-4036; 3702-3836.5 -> 1.82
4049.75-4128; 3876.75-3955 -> 1.68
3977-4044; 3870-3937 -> 1.65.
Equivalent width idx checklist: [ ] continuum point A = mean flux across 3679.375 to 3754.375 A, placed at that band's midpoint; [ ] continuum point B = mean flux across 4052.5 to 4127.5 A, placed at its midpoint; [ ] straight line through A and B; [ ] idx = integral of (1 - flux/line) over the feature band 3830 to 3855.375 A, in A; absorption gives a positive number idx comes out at 9.2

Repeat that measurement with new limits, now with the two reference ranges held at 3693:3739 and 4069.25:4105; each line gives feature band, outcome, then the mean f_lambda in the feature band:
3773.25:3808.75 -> 4.6 A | 11.7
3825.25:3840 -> 7.3 A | 7.23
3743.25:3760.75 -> 3.3 A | 10.2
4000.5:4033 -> -3.4 A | 20.4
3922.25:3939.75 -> 8.0 A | 8.94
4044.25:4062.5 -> -0.2 A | 19.5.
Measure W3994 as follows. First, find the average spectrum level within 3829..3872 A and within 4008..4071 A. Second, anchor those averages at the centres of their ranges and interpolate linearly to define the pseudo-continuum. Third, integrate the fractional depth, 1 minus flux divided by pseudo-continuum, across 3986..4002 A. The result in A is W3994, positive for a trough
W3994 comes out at -1.3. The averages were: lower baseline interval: 9.93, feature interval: 19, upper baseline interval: 19.9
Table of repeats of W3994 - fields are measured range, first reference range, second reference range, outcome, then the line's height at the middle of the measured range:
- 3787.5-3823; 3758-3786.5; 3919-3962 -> 4.1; 12.3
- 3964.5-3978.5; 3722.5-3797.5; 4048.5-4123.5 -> 6.6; 17.1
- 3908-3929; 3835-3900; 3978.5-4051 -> 0.4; 13.9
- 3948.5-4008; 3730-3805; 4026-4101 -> 9.5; 17.4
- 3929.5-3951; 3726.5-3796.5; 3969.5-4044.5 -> 8.5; 16.5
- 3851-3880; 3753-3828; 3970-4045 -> 5.7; 13.8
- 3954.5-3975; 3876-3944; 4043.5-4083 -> 6.3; 14.5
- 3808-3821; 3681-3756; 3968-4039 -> 1.9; 13.5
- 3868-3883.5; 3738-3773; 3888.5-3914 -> 2.6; 13.1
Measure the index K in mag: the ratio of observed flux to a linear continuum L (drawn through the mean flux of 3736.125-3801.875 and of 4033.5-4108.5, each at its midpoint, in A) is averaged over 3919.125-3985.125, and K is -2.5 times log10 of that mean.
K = 0.41 mag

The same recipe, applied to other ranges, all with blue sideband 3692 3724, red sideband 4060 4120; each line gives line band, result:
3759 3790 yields 0.06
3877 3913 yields 0.25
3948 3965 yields 0.33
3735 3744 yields 0.31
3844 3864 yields 0.33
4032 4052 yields -0.06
